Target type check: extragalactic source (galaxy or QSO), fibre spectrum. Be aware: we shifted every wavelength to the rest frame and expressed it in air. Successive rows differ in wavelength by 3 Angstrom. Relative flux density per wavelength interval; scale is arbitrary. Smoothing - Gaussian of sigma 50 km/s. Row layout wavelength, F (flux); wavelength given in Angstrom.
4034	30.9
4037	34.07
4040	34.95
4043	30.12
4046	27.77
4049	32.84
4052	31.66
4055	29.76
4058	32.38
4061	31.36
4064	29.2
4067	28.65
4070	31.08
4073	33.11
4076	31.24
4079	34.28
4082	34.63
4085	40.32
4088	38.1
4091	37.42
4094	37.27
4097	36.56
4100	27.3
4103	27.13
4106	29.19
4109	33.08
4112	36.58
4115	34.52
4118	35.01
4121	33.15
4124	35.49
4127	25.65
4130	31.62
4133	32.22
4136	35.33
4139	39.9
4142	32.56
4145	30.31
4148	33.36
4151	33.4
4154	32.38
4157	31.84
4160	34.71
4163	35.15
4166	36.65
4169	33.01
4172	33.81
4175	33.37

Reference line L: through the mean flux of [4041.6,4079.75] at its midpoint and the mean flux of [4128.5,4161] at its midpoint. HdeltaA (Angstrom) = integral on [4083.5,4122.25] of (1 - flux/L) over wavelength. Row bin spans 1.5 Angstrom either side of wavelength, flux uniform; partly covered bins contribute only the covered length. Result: -2.54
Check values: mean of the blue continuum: 31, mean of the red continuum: 33.4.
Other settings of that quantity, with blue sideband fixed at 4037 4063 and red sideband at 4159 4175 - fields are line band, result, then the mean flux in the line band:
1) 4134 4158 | 0.24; 33.6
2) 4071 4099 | -2.80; 35.6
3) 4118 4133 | 0.69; 31.9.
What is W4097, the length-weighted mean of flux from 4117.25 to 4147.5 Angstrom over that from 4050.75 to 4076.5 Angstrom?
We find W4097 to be 1.07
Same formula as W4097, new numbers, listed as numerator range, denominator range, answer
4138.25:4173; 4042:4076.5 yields 1.10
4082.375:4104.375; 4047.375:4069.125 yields 1.13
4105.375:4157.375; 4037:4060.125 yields 1.05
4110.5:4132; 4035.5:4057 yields 1.05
